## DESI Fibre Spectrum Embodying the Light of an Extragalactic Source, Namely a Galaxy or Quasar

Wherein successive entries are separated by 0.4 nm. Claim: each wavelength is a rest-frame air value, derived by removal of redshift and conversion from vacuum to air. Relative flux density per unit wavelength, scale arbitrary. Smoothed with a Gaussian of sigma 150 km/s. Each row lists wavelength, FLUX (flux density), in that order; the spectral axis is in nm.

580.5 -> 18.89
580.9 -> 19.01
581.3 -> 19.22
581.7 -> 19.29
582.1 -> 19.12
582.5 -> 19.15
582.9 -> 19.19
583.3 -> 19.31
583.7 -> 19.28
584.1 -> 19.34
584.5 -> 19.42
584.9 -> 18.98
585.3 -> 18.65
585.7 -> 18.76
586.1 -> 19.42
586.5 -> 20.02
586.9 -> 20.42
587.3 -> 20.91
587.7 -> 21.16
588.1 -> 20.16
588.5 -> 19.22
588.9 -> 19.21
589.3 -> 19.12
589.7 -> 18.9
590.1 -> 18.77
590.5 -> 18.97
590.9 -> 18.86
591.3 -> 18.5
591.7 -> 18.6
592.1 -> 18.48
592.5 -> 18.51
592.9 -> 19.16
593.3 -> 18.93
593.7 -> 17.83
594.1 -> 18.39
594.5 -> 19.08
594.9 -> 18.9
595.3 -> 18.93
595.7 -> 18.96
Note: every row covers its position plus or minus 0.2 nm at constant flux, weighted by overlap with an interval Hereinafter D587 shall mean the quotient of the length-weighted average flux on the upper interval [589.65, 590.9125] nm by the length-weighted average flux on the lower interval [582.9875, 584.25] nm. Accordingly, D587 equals 1.0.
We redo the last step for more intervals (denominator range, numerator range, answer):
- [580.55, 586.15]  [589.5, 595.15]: 0.98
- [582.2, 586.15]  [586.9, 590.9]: 1.02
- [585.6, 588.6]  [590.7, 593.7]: 0.93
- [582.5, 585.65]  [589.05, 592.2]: 0.98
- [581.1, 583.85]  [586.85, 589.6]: 1.04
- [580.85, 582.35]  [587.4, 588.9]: 1.05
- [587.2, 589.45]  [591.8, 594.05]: 0.93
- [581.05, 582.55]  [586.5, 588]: 1.08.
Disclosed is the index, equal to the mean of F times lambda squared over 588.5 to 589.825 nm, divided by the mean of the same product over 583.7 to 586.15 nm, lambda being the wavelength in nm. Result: 1.02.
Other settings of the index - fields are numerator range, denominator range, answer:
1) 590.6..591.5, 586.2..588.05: 0.92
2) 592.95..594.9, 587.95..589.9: 0.98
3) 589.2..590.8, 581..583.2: 1.01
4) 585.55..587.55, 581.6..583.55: 1.05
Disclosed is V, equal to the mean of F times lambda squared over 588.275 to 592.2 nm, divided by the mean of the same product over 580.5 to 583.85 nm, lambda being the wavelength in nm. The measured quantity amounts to 1.01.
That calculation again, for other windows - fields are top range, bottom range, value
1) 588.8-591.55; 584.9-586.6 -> 1.00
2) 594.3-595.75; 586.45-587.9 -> 0.94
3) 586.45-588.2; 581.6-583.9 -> 1.09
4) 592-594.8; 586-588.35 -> 0.93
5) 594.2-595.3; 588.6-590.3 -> 1.01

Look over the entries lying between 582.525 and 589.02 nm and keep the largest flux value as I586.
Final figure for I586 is 21.16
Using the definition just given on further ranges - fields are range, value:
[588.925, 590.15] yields 19.12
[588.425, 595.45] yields 19.22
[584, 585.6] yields 19.42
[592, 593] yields 19.16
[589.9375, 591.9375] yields 18.97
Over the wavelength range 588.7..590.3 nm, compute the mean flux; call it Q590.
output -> 19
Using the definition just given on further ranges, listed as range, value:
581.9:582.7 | 19.1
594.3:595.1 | 19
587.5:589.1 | 19.9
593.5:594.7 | 18.4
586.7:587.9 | 20.8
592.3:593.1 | 18.8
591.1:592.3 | 18.5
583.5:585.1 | 19.3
